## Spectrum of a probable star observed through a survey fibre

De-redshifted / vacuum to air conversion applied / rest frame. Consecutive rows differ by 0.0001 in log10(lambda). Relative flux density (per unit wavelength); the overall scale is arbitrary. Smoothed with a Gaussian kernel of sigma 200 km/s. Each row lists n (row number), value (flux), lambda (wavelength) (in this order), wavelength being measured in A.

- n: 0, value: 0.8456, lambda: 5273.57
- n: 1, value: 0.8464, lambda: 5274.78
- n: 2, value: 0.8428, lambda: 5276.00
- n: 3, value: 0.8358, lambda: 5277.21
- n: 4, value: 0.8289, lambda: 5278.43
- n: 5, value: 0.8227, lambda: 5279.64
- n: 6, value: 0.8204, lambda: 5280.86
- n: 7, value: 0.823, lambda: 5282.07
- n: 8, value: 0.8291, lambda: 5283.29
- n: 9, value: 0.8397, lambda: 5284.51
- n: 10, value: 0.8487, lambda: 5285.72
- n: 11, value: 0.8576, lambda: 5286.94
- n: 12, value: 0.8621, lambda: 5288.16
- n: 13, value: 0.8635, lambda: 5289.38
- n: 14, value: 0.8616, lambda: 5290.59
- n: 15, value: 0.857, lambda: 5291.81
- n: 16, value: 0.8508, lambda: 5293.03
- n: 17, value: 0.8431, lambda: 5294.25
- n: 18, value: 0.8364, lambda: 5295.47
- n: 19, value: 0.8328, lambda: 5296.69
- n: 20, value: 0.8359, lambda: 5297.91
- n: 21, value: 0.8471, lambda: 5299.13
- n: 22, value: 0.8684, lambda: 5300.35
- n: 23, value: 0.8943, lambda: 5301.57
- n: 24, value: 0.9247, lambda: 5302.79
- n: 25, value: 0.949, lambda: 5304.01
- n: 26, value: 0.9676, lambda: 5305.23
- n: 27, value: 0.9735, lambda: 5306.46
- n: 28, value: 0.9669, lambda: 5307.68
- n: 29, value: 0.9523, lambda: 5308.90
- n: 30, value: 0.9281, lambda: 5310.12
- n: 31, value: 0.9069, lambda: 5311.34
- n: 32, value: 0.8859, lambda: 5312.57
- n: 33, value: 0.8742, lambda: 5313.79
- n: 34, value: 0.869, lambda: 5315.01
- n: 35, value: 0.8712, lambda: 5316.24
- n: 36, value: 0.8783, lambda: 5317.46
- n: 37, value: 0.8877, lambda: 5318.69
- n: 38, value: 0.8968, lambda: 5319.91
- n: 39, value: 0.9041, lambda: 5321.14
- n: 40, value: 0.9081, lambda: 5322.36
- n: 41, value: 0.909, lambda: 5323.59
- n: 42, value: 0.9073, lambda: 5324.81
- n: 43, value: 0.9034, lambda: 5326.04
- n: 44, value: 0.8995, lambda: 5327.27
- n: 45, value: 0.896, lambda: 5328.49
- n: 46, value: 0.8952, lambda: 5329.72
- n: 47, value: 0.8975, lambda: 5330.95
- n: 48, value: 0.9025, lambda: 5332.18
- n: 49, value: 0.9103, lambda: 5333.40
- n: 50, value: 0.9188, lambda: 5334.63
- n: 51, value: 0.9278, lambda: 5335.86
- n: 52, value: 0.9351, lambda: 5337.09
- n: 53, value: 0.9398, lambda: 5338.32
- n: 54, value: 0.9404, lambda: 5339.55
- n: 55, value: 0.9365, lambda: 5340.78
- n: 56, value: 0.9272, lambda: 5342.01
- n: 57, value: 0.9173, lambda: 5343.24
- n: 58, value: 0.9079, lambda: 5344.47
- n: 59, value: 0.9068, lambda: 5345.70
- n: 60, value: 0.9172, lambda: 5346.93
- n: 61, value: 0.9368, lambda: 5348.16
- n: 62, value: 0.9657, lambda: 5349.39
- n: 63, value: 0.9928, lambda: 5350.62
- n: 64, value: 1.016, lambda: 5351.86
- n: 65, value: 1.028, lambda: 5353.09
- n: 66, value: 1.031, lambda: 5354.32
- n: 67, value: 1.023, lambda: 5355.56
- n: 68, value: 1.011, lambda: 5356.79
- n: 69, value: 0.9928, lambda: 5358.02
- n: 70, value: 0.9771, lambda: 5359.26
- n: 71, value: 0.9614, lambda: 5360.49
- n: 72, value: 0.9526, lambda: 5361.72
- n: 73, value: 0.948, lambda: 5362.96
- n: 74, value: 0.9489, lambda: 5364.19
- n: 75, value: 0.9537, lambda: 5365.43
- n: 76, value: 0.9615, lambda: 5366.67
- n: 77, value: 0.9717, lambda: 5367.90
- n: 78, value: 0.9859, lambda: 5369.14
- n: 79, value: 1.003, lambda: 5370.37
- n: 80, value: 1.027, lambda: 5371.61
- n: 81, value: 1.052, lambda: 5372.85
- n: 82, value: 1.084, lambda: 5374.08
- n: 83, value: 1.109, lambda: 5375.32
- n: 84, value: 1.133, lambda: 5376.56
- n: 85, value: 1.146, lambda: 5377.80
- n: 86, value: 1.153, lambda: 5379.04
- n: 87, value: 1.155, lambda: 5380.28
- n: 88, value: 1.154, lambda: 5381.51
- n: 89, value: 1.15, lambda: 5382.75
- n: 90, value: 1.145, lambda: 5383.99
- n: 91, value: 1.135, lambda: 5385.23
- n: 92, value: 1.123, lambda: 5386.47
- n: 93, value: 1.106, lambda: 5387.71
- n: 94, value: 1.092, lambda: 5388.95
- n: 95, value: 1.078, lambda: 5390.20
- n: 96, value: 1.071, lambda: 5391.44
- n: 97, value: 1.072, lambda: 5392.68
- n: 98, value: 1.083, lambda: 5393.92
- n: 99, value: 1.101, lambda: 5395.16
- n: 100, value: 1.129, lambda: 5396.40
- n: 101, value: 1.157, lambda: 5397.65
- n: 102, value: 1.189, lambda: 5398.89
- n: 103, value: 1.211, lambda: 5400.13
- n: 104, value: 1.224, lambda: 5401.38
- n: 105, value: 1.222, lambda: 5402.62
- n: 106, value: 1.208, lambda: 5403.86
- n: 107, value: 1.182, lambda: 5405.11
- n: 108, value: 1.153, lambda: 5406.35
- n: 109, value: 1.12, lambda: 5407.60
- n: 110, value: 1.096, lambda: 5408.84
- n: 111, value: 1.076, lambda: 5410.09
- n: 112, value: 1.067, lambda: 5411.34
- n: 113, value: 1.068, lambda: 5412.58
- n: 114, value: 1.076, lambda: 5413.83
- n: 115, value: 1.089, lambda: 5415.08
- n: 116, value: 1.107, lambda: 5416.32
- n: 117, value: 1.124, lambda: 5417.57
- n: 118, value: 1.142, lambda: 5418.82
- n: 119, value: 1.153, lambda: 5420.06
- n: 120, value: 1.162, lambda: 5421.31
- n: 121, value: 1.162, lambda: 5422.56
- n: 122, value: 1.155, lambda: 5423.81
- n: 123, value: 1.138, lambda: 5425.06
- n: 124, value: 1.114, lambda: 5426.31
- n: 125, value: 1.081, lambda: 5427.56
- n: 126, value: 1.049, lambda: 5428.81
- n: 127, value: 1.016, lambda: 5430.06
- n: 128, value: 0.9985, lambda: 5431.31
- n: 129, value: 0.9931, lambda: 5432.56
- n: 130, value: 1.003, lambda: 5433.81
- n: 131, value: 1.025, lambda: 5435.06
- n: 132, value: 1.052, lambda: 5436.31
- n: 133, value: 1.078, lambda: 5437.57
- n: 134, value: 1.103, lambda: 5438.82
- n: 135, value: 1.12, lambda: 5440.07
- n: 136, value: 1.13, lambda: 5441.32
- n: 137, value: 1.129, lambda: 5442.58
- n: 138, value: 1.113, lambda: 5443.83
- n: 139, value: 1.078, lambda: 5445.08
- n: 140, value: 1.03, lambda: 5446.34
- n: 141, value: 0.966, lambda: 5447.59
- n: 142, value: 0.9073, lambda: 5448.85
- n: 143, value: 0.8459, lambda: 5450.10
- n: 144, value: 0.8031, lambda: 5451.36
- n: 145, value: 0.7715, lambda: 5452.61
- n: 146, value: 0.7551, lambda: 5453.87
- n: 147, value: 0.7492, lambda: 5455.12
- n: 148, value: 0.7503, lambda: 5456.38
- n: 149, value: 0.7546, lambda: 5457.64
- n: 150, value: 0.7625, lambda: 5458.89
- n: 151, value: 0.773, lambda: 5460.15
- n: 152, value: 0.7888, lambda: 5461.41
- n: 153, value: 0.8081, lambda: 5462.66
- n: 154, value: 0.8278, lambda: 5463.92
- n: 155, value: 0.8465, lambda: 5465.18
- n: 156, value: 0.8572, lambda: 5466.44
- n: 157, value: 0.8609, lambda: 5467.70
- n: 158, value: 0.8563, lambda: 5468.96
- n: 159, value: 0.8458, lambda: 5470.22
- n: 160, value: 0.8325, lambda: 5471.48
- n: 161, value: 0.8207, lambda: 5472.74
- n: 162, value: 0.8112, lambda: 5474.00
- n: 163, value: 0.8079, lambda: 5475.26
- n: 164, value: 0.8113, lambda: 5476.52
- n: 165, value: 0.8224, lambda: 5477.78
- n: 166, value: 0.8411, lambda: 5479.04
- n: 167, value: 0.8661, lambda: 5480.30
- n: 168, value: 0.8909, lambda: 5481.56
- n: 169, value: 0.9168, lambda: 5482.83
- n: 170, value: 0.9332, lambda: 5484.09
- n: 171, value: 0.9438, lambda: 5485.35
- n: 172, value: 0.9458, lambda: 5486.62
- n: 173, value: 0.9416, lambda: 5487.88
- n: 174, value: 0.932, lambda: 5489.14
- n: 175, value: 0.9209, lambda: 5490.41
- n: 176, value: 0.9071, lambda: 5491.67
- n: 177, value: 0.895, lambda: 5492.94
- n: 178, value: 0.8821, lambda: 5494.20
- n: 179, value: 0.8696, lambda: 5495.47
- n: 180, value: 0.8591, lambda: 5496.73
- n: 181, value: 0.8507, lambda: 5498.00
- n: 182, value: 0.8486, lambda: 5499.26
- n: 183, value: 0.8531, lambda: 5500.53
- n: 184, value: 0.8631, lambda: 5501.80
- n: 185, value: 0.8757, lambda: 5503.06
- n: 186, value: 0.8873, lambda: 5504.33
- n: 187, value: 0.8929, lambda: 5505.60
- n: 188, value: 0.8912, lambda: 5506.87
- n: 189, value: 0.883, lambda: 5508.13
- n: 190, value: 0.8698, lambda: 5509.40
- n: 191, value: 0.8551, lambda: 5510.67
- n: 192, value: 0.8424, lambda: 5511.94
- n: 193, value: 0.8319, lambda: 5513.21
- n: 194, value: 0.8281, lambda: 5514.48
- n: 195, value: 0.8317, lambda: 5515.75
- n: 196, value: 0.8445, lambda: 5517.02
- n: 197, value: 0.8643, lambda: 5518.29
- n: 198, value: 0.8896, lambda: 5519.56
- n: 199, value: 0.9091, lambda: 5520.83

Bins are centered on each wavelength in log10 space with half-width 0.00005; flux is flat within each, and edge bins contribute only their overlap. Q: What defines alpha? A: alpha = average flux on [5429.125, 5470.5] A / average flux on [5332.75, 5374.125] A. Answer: 1.0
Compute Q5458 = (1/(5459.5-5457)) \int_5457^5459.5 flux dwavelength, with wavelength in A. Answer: 0.76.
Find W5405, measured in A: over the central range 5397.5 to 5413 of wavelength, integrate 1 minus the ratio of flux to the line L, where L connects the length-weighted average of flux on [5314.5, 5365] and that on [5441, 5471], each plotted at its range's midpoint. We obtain -4.4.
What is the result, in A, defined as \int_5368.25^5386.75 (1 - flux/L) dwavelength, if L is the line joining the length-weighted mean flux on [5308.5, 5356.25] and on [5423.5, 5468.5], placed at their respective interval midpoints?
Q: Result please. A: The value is -3.3 A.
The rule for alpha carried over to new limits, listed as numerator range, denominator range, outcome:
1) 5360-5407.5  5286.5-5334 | 1.23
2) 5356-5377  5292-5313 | 1.12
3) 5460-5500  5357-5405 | 0.80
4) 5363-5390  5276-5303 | 1.26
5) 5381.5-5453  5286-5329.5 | 1.22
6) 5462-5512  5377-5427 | 0.77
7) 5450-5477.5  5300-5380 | 0.84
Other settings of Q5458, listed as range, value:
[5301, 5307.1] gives 0.942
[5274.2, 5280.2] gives 0.835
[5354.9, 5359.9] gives 1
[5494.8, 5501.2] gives 0.856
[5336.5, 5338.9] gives 0.937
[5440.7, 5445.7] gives 1.11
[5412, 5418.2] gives 1.09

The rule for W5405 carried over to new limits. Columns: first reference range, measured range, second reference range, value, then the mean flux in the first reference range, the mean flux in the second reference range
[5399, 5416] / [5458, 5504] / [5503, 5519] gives 3.87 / 1.14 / 0.861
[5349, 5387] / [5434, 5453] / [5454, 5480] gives -3.20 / 1.04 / 0.811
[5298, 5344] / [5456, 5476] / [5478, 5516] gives 1.65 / 0.91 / 0.881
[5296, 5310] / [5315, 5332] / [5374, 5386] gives 1.32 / 0.911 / 1.14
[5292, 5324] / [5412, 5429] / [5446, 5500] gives -4.94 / 0.894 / 0.853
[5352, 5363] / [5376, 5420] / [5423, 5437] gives -4.27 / 0.995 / 1.06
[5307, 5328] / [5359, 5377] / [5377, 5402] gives 1.04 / 0.903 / 1.13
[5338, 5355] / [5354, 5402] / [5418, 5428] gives -1.89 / 0.955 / 1.14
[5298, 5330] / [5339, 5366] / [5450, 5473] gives -2.59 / 0.905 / 0.804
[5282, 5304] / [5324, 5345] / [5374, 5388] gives 1.55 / 0.857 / 1.14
